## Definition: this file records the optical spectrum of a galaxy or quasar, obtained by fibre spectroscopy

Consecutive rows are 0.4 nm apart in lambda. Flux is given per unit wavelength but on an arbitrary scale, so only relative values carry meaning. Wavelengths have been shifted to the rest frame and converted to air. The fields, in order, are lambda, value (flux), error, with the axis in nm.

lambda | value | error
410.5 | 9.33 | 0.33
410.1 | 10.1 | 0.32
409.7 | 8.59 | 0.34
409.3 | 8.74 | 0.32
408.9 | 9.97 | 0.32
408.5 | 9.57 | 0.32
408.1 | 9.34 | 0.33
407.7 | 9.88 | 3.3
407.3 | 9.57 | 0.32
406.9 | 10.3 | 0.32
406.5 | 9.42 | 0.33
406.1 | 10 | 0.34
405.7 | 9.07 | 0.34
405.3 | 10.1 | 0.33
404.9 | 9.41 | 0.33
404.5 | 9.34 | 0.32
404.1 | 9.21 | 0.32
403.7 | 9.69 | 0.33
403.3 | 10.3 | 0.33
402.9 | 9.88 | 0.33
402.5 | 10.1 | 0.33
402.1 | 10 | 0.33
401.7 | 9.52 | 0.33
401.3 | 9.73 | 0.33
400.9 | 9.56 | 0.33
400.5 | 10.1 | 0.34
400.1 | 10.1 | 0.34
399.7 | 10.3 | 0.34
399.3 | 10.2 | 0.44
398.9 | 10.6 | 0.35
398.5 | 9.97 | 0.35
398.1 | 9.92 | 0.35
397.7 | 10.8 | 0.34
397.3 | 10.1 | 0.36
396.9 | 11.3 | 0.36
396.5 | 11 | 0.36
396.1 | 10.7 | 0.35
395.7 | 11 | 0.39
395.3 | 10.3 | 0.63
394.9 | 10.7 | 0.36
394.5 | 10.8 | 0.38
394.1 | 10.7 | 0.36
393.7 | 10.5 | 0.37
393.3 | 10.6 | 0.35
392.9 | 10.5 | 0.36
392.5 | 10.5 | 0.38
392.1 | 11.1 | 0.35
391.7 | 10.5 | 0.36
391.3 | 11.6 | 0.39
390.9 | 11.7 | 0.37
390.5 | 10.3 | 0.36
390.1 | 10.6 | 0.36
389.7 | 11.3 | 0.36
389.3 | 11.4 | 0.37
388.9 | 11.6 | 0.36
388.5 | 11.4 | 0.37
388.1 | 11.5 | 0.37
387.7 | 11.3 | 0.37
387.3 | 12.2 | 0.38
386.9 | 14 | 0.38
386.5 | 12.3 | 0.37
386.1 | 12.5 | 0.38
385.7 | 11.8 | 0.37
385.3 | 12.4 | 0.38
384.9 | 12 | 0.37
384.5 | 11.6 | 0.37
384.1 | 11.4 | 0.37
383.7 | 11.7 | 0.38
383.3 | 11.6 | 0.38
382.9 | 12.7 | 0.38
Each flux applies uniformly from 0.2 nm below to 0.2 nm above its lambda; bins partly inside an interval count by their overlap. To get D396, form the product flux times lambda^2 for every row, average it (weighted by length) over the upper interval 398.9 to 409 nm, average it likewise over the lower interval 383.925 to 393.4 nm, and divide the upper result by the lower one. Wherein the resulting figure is 0.92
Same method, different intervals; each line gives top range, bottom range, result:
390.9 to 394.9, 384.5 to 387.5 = 0.90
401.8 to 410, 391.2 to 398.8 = 0.95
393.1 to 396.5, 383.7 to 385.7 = 0.95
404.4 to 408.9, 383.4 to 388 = 0.89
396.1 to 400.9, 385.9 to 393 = 0.95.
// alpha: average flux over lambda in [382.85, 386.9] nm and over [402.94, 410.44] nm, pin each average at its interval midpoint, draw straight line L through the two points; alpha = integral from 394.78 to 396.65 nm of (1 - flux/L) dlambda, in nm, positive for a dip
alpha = 0.02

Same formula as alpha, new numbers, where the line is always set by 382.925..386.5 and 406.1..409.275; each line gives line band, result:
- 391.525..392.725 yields 0.05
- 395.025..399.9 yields 0.08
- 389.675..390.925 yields 0.06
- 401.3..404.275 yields 0.10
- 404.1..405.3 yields 0.06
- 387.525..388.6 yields 0.02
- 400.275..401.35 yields 0.06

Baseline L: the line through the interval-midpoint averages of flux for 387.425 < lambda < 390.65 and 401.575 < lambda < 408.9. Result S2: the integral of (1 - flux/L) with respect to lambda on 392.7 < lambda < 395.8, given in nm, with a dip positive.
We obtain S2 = 0.03 nm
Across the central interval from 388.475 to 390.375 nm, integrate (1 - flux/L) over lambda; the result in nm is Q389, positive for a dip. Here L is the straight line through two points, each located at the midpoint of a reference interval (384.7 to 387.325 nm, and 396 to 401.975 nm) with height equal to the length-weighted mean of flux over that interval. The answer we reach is 0.11 nm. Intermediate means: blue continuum 12.5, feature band 11.2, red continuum 10.2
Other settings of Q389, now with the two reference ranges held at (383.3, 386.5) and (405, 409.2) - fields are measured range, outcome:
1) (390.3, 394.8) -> 0.14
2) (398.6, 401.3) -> 0.08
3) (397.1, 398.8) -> 0.06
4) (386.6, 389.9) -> -0.08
